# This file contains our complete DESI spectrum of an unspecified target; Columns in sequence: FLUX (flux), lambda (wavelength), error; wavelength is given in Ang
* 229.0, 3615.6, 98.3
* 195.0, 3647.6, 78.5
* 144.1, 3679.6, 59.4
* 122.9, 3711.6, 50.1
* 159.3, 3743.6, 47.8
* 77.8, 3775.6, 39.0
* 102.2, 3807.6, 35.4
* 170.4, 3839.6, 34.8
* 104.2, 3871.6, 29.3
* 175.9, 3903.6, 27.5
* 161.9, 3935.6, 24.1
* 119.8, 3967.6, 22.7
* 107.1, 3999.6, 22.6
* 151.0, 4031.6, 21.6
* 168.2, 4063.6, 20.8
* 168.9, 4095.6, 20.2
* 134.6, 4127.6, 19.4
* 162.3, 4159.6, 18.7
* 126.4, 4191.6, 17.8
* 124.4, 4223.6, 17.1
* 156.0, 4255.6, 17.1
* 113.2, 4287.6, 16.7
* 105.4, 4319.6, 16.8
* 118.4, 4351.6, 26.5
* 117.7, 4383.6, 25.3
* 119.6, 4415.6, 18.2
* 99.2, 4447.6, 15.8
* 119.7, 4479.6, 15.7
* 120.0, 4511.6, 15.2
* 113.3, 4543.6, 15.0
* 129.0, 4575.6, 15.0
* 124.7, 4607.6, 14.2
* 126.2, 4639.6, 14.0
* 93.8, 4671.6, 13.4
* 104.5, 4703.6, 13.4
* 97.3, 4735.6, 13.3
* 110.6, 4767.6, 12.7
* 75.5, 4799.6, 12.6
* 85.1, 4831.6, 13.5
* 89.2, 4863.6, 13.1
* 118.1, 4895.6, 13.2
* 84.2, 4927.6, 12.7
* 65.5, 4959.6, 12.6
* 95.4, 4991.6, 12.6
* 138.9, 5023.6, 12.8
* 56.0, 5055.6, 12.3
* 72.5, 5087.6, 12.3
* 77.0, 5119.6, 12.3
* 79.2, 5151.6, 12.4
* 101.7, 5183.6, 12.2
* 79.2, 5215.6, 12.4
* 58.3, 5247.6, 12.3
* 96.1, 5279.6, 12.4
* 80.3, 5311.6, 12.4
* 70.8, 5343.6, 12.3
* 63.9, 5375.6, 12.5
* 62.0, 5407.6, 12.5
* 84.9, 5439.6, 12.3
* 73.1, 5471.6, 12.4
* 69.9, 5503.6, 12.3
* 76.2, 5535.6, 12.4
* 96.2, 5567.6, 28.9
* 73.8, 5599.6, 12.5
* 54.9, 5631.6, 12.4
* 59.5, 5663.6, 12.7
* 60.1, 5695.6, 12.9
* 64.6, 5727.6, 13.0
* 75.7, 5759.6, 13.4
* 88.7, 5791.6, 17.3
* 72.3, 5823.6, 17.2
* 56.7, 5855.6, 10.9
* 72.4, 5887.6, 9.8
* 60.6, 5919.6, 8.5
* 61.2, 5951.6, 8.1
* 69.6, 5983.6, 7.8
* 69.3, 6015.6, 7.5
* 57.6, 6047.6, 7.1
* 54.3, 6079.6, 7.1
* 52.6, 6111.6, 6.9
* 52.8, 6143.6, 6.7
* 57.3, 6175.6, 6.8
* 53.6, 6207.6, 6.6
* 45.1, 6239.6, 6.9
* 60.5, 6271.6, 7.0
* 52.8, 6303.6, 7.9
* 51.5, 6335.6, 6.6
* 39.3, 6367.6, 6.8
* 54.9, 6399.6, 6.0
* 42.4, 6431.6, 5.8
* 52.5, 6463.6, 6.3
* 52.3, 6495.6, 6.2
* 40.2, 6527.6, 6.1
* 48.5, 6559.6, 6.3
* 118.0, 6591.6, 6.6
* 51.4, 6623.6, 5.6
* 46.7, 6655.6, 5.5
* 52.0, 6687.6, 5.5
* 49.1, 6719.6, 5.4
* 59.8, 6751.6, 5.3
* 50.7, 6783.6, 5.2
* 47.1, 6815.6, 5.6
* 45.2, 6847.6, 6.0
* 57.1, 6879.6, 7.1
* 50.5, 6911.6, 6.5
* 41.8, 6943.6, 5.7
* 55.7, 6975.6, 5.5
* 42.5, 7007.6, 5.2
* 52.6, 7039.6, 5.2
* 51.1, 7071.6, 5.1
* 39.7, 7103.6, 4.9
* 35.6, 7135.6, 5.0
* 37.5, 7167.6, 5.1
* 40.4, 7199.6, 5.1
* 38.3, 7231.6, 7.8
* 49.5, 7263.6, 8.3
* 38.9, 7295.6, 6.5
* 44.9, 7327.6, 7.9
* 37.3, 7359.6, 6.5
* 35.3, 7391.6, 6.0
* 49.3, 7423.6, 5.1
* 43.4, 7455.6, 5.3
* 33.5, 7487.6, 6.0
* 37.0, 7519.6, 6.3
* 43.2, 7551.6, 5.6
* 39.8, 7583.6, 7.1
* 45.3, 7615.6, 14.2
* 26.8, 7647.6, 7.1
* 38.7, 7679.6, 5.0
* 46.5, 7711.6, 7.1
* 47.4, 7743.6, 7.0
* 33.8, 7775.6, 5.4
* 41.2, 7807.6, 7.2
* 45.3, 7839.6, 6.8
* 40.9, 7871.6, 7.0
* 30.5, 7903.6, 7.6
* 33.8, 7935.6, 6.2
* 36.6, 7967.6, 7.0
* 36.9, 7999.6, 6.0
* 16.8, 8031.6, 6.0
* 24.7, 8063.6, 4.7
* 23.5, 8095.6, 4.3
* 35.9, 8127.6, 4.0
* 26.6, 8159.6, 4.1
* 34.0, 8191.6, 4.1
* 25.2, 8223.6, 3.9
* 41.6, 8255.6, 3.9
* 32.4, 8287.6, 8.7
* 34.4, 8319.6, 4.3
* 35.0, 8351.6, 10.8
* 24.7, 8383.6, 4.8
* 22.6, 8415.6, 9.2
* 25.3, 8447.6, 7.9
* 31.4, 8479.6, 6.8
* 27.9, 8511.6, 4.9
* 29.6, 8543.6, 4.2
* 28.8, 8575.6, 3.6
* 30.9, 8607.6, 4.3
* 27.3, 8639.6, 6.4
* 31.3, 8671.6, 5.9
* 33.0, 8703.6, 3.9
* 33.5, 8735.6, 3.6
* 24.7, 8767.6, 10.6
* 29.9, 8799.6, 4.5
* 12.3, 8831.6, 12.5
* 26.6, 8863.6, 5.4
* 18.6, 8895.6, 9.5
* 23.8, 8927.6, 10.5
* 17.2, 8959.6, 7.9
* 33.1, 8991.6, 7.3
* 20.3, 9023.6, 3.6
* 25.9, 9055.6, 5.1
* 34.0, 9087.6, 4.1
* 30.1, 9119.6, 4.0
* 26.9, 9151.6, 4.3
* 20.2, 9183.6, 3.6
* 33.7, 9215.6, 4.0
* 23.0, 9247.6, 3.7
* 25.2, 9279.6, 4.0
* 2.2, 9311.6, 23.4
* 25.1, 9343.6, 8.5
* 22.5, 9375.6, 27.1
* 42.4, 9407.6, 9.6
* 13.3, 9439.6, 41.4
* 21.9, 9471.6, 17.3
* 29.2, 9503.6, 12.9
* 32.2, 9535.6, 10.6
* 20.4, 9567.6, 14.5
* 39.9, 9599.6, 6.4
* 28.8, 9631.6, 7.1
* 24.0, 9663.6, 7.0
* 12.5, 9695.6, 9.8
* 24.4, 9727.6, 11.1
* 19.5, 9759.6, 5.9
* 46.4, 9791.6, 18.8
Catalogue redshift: 0.01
